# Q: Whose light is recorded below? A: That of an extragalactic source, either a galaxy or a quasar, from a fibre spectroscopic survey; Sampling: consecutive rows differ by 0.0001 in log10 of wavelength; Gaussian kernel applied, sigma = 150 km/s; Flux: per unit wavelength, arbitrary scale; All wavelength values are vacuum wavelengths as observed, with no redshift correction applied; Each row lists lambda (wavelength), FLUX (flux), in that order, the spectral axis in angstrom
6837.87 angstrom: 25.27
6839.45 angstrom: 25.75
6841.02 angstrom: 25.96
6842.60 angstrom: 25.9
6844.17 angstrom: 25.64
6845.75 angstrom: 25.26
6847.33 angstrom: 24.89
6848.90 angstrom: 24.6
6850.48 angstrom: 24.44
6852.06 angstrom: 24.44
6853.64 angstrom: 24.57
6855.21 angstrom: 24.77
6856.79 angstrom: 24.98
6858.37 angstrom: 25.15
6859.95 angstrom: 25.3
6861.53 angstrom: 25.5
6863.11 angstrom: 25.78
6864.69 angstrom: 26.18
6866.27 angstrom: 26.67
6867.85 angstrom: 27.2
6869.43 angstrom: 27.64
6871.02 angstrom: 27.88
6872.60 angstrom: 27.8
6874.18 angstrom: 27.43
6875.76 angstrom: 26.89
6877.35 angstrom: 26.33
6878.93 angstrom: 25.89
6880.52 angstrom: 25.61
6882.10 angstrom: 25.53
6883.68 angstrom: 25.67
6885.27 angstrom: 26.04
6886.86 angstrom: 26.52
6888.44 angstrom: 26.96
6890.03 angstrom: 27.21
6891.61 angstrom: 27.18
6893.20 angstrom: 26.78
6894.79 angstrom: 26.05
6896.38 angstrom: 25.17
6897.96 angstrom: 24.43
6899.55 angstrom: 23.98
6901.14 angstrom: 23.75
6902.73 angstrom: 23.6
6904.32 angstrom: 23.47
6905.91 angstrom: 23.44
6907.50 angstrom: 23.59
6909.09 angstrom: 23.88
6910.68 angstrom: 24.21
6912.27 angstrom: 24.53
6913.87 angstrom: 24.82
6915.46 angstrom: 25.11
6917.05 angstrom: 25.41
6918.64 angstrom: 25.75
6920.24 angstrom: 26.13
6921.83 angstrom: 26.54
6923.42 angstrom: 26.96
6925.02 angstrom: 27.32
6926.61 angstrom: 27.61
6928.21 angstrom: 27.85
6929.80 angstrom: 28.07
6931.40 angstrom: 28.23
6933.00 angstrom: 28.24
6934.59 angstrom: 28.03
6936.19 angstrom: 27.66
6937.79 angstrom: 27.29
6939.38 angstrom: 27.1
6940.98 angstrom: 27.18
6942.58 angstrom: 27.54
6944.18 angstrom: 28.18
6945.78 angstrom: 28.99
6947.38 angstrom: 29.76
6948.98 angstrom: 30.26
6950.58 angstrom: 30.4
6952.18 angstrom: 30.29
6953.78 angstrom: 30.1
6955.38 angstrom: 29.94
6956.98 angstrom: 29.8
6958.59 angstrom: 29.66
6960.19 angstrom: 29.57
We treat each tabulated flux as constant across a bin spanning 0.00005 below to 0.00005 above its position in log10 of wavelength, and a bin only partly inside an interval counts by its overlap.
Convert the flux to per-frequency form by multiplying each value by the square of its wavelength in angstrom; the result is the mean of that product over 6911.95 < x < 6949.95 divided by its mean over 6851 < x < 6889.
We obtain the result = 1.07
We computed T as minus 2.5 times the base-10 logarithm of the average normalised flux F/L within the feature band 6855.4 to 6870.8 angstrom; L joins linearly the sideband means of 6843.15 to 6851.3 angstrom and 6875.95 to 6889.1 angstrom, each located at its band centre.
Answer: -0.02 mag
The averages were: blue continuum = 25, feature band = 26.1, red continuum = 26.1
